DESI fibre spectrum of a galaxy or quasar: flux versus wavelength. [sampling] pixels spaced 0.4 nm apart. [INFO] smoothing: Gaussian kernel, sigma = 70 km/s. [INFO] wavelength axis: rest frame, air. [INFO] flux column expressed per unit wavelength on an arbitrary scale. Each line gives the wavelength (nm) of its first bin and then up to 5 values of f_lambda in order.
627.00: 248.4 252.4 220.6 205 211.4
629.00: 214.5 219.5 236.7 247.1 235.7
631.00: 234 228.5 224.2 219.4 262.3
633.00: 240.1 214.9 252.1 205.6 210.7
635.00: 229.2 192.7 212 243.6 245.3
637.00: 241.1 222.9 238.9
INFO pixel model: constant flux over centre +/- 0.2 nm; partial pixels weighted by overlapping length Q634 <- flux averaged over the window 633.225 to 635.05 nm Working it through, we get 222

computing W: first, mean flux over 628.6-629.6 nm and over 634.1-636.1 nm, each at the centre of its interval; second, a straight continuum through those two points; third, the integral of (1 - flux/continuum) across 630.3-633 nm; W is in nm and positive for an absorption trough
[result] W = -0.26 nm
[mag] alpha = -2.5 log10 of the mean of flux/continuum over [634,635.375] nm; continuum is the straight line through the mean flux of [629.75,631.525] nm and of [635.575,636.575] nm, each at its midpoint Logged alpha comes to 0.09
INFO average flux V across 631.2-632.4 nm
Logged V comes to 224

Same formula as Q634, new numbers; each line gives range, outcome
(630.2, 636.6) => 228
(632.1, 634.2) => 236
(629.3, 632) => 233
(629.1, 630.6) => 233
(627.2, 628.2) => 230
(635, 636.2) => 214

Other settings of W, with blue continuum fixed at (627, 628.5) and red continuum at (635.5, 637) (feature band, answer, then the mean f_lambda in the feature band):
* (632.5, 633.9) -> -0.06 nm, 240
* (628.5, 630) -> 0.05 nm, 221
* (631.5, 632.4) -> 0.03 nm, 223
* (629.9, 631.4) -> -0.05 nm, 237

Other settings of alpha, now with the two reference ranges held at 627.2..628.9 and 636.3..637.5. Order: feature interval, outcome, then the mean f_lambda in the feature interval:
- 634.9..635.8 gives 0.13 mag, 209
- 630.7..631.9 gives -0.01 mag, 230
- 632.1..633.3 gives -0.05 mag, 240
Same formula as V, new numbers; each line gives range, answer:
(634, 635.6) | 210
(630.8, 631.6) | 231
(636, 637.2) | 243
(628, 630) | 217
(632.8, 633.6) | 228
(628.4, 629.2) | 213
